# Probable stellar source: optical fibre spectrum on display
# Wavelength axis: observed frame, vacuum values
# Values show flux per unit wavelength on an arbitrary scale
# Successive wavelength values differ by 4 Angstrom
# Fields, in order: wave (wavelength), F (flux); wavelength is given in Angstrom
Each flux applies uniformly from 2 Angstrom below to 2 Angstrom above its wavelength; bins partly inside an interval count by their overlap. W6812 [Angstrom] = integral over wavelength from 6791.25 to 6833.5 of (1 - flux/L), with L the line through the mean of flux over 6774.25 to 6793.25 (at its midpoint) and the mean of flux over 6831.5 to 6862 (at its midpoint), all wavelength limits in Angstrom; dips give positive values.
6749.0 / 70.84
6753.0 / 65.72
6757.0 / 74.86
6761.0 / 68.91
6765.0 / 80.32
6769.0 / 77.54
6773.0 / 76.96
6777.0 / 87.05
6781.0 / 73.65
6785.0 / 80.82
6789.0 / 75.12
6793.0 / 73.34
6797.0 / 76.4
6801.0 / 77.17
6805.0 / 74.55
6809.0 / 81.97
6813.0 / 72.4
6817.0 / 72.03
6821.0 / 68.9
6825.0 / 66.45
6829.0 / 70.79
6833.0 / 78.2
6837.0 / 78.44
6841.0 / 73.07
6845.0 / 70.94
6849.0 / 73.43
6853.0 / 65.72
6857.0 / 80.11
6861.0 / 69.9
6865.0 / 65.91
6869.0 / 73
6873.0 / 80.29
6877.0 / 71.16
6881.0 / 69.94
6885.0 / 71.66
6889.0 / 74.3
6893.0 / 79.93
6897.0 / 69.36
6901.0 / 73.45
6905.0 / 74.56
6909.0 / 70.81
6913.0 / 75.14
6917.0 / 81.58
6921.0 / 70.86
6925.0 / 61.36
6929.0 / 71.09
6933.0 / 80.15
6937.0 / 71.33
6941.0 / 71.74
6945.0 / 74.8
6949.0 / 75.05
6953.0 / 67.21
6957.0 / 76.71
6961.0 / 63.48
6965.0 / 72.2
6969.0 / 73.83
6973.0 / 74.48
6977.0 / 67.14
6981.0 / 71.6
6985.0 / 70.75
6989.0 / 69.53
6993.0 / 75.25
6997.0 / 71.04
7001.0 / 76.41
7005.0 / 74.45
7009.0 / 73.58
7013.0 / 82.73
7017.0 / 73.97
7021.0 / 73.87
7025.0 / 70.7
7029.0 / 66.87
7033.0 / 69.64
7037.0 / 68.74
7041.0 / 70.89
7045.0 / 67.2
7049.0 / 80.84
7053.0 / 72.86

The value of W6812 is 1.4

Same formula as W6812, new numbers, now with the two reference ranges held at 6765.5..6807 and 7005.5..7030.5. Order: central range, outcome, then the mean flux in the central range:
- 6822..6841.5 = 0.9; 73.2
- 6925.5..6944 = 0.6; 72.7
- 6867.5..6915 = 1.3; 73.6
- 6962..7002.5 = 1.3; 72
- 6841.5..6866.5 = 1.7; 71.2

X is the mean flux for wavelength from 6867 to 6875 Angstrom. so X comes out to 76.6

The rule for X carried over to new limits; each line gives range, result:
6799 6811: 77.9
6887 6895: 77.1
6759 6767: 74.6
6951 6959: 72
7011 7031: 73.6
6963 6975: 73.5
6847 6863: 72.3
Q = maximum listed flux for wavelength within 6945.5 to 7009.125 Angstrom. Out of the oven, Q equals 76.71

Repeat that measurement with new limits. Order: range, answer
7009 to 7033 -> 82.73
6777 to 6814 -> 87.05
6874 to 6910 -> 79.93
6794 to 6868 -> 81.97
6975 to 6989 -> 71.6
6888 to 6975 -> 81.58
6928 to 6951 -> 80.15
